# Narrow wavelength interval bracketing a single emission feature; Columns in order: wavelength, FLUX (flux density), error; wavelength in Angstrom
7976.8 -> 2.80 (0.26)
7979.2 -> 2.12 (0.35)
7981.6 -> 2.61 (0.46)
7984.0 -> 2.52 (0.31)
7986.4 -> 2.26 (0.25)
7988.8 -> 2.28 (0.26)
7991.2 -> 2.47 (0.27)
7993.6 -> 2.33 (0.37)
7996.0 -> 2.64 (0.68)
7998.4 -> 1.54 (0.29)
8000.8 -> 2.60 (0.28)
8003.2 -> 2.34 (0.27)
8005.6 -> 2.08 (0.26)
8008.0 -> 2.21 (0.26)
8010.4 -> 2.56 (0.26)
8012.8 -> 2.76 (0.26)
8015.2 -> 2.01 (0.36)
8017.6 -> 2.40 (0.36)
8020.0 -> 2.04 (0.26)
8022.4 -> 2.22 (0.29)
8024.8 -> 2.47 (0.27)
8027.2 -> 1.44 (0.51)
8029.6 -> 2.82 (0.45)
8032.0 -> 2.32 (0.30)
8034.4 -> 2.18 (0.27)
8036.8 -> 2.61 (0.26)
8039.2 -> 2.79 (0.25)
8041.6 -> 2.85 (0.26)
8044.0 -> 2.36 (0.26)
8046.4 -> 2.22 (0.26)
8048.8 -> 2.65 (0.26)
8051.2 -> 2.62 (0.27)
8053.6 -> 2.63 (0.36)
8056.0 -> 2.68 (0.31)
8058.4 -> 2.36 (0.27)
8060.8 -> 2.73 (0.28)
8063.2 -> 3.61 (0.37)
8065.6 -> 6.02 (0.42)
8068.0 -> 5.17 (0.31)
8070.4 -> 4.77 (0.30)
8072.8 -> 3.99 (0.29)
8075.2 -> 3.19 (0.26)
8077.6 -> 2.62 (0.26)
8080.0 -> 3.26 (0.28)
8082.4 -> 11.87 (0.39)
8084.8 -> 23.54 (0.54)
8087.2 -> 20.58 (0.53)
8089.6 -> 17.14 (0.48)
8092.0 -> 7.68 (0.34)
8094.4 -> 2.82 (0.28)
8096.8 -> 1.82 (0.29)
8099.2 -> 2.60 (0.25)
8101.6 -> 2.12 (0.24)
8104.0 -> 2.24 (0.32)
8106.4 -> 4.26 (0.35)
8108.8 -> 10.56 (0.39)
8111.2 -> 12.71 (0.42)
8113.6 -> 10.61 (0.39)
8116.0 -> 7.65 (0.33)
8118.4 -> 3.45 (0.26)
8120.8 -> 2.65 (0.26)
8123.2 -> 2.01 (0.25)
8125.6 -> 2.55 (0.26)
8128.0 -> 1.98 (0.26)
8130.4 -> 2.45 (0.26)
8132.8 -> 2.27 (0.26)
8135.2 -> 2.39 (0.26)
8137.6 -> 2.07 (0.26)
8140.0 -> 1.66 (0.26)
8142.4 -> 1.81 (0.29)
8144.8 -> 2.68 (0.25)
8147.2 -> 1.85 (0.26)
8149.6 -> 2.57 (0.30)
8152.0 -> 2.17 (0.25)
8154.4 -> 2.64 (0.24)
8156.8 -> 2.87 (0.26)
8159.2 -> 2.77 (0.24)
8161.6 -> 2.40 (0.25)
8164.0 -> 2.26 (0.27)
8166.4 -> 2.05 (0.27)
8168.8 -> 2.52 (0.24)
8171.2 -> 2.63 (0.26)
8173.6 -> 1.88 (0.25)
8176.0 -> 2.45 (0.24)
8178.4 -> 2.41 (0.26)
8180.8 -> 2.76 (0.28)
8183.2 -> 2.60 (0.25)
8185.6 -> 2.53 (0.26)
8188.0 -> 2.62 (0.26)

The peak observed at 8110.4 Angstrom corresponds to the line [N II]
